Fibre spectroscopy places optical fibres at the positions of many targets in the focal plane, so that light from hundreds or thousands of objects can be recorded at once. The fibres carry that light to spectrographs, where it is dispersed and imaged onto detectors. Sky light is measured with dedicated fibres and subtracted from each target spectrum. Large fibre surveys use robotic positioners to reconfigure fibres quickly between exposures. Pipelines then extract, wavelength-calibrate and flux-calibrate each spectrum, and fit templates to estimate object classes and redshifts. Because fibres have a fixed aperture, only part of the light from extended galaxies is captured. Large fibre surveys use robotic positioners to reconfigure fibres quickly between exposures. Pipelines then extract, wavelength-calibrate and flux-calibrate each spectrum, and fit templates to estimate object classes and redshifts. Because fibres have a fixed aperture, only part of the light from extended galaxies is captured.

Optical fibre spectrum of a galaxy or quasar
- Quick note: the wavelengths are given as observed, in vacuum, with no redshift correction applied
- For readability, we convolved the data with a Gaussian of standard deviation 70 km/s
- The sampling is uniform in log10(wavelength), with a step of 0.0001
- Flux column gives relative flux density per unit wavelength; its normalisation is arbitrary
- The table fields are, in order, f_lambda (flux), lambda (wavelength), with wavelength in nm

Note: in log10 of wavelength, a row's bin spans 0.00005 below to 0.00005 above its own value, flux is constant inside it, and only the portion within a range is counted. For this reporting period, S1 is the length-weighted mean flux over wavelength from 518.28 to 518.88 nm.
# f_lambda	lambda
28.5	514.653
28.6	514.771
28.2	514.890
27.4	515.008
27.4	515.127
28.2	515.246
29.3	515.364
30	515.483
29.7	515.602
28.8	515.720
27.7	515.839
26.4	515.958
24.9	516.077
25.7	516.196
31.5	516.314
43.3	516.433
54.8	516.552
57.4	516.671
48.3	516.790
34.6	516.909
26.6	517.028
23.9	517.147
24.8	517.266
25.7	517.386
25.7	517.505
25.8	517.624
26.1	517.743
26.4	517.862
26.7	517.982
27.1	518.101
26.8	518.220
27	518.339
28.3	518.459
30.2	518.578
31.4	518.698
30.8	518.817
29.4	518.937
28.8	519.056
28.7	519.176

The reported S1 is 29.5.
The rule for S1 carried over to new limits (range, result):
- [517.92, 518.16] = 26.8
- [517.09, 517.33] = 24.3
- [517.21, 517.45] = 25.2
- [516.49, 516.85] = 53.4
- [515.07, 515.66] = 28.9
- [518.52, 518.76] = 30.8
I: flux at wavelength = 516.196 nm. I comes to 25.7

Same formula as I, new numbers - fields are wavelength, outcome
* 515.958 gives 26.4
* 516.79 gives 48.3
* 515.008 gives 27.4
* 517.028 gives 26.6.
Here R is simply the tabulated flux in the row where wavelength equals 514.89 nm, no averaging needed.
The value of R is 28.2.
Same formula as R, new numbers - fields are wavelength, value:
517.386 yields 25.7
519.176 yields 28.7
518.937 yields 29.4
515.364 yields 29.3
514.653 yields 28.5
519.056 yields 28.8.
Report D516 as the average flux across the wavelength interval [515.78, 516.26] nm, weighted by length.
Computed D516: 26.3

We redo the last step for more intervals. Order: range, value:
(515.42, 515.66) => 29.8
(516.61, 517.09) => 41.7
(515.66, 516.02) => 27.6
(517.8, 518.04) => 26.5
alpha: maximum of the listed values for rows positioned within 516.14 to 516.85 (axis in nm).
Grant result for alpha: 57.4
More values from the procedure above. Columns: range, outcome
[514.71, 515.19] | 28.6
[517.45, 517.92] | 26.4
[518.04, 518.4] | 27.1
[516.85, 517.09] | 34.6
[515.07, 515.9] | 30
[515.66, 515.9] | 28.8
